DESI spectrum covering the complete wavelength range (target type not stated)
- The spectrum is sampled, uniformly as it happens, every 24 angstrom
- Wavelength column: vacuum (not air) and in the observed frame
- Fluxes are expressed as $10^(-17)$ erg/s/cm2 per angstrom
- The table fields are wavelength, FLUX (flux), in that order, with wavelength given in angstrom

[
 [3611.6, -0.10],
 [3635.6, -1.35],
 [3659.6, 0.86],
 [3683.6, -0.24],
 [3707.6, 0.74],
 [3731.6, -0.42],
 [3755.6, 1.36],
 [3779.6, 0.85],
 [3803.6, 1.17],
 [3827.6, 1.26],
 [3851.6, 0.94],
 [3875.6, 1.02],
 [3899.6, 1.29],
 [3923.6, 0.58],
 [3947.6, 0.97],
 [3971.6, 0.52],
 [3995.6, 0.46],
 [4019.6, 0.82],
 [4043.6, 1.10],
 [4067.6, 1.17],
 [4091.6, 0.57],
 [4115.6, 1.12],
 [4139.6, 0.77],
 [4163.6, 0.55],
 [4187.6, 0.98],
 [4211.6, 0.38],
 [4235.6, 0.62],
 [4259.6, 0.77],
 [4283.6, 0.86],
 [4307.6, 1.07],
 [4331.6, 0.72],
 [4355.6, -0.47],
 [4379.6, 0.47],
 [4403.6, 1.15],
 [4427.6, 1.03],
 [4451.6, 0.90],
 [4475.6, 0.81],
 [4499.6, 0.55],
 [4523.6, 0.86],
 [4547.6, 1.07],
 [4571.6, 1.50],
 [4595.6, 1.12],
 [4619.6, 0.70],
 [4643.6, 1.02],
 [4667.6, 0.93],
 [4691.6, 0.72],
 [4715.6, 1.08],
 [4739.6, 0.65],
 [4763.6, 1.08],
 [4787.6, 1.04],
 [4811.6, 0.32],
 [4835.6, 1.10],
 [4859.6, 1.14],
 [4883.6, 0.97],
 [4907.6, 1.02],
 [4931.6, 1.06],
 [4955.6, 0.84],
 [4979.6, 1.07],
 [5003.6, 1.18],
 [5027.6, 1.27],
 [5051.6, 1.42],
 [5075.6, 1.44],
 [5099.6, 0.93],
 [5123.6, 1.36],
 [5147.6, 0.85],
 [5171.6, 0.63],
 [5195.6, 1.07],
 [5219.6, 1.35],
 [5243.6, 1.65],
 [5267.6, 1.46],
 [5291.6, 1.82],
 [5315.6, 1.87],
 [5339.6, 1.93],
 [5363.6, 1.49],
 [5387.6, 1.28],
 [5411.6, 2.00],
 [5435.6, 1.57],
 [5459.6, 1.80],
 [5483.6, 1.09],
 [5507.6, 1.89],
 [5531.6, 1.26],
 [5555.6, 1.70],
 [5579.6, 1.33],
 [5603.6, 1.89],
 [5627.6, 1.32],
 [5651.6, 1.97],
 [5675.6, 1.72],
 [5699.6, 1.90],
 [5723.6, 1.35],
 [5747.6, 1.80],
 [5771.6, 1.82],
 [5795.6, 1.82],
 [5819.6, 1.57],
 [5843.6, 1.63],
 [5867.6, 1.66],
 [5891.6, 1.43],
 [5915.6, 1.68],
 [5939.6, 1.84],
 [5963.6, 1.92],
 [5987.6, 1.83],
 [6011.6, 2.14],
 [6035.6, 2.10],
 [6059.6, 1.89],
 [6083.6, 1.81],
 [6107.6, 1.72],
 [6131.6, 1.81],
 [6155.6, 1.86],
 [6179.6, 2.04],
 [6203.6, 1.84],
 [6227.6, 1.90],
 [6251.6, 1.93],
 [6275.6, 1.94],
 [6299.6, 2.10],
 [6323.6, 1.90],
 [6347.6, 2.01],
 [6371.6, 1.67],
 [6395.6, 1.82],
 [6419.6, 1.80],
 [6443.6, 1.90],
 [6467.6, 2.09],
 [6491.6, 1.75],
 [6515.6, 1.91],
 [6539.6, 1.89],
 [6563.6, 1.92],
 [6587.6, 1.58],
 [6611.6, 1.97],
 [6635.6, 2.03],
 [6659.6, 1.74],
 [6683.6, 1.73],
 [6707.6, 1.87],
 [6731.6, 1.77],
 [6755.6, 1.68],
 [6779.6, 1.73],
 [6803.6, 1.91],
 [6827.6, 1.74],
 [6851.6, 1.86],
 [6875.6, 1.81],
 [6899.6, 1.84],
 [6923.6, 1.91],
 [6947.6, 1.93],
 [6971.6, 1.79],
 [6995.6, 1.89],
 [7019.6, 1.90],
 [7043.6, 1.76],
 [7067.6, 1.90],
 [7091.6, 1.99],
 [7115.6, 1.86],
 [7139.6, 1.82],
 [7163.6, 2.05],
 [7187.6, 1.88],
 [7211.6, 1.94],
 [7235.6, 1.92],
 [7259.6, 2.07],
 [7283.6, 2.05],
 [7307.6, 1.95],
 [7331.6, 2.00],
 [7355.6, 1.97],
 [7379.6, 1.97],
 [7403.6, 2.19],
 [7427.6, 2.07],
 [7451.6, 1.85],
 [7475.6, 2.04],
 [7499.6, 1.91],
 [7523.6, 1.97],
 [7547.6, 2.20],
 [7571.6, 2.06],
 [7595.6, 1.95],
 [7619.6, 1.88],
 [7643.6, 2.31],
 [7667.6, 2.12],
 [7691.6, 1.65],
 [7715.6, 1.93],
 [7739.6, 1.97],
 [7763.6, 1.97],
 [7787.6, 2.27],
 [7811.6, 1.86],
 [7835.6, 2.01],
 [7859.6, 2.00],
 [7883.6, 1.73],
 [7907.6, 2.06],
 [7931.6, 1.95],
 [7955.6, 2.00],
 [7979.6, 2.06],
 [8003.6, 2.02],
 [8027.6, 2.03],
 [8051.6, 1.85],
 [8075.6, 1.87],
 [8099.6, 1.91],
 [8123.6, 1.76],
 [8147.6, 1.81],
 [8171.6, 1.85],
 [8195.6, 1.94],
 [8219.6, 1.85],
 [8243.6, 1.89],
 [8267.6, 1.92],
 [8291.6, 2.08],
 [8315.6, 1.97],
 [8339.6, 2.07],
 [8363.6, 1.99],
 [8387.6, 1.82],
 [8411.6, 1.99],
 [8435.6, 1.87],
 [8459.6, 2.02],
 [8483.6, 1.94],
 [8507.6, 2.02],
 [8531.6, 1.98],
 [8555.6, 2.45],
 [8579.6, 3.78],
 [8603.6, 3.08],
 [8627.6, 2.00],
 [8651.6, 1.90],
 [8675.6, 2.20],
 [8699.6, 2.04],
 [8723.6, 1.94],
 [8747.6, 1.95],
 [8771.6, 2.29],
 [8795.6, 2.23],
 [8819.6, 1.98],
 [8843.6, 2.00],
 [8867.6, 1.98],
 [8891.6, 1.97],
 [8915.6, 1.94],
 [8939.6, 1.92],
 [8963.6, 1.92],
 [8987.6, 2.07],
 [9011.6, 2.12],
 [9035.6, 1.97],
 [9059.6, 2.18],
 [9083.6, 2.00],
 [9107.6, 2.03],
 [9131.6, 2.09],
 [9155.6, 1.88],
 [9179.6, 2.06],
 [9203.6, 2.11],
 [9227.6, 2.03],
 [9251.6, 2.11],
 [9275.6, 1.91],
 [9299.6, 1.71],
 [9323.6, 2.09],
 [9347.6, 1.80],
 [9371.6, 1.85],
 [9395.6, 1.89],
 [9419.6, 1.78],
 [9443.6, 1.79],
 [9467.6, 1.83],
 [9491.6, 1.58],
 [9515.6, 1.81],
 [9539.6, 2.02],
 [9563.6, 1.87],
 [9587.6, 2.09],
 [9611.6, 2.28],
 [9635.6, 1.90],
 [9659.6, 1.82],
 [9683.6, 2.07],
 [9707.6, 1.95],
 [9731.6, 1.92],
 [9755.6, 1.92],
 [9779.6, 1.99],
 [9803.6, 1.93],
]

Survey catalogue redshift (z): 0.306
